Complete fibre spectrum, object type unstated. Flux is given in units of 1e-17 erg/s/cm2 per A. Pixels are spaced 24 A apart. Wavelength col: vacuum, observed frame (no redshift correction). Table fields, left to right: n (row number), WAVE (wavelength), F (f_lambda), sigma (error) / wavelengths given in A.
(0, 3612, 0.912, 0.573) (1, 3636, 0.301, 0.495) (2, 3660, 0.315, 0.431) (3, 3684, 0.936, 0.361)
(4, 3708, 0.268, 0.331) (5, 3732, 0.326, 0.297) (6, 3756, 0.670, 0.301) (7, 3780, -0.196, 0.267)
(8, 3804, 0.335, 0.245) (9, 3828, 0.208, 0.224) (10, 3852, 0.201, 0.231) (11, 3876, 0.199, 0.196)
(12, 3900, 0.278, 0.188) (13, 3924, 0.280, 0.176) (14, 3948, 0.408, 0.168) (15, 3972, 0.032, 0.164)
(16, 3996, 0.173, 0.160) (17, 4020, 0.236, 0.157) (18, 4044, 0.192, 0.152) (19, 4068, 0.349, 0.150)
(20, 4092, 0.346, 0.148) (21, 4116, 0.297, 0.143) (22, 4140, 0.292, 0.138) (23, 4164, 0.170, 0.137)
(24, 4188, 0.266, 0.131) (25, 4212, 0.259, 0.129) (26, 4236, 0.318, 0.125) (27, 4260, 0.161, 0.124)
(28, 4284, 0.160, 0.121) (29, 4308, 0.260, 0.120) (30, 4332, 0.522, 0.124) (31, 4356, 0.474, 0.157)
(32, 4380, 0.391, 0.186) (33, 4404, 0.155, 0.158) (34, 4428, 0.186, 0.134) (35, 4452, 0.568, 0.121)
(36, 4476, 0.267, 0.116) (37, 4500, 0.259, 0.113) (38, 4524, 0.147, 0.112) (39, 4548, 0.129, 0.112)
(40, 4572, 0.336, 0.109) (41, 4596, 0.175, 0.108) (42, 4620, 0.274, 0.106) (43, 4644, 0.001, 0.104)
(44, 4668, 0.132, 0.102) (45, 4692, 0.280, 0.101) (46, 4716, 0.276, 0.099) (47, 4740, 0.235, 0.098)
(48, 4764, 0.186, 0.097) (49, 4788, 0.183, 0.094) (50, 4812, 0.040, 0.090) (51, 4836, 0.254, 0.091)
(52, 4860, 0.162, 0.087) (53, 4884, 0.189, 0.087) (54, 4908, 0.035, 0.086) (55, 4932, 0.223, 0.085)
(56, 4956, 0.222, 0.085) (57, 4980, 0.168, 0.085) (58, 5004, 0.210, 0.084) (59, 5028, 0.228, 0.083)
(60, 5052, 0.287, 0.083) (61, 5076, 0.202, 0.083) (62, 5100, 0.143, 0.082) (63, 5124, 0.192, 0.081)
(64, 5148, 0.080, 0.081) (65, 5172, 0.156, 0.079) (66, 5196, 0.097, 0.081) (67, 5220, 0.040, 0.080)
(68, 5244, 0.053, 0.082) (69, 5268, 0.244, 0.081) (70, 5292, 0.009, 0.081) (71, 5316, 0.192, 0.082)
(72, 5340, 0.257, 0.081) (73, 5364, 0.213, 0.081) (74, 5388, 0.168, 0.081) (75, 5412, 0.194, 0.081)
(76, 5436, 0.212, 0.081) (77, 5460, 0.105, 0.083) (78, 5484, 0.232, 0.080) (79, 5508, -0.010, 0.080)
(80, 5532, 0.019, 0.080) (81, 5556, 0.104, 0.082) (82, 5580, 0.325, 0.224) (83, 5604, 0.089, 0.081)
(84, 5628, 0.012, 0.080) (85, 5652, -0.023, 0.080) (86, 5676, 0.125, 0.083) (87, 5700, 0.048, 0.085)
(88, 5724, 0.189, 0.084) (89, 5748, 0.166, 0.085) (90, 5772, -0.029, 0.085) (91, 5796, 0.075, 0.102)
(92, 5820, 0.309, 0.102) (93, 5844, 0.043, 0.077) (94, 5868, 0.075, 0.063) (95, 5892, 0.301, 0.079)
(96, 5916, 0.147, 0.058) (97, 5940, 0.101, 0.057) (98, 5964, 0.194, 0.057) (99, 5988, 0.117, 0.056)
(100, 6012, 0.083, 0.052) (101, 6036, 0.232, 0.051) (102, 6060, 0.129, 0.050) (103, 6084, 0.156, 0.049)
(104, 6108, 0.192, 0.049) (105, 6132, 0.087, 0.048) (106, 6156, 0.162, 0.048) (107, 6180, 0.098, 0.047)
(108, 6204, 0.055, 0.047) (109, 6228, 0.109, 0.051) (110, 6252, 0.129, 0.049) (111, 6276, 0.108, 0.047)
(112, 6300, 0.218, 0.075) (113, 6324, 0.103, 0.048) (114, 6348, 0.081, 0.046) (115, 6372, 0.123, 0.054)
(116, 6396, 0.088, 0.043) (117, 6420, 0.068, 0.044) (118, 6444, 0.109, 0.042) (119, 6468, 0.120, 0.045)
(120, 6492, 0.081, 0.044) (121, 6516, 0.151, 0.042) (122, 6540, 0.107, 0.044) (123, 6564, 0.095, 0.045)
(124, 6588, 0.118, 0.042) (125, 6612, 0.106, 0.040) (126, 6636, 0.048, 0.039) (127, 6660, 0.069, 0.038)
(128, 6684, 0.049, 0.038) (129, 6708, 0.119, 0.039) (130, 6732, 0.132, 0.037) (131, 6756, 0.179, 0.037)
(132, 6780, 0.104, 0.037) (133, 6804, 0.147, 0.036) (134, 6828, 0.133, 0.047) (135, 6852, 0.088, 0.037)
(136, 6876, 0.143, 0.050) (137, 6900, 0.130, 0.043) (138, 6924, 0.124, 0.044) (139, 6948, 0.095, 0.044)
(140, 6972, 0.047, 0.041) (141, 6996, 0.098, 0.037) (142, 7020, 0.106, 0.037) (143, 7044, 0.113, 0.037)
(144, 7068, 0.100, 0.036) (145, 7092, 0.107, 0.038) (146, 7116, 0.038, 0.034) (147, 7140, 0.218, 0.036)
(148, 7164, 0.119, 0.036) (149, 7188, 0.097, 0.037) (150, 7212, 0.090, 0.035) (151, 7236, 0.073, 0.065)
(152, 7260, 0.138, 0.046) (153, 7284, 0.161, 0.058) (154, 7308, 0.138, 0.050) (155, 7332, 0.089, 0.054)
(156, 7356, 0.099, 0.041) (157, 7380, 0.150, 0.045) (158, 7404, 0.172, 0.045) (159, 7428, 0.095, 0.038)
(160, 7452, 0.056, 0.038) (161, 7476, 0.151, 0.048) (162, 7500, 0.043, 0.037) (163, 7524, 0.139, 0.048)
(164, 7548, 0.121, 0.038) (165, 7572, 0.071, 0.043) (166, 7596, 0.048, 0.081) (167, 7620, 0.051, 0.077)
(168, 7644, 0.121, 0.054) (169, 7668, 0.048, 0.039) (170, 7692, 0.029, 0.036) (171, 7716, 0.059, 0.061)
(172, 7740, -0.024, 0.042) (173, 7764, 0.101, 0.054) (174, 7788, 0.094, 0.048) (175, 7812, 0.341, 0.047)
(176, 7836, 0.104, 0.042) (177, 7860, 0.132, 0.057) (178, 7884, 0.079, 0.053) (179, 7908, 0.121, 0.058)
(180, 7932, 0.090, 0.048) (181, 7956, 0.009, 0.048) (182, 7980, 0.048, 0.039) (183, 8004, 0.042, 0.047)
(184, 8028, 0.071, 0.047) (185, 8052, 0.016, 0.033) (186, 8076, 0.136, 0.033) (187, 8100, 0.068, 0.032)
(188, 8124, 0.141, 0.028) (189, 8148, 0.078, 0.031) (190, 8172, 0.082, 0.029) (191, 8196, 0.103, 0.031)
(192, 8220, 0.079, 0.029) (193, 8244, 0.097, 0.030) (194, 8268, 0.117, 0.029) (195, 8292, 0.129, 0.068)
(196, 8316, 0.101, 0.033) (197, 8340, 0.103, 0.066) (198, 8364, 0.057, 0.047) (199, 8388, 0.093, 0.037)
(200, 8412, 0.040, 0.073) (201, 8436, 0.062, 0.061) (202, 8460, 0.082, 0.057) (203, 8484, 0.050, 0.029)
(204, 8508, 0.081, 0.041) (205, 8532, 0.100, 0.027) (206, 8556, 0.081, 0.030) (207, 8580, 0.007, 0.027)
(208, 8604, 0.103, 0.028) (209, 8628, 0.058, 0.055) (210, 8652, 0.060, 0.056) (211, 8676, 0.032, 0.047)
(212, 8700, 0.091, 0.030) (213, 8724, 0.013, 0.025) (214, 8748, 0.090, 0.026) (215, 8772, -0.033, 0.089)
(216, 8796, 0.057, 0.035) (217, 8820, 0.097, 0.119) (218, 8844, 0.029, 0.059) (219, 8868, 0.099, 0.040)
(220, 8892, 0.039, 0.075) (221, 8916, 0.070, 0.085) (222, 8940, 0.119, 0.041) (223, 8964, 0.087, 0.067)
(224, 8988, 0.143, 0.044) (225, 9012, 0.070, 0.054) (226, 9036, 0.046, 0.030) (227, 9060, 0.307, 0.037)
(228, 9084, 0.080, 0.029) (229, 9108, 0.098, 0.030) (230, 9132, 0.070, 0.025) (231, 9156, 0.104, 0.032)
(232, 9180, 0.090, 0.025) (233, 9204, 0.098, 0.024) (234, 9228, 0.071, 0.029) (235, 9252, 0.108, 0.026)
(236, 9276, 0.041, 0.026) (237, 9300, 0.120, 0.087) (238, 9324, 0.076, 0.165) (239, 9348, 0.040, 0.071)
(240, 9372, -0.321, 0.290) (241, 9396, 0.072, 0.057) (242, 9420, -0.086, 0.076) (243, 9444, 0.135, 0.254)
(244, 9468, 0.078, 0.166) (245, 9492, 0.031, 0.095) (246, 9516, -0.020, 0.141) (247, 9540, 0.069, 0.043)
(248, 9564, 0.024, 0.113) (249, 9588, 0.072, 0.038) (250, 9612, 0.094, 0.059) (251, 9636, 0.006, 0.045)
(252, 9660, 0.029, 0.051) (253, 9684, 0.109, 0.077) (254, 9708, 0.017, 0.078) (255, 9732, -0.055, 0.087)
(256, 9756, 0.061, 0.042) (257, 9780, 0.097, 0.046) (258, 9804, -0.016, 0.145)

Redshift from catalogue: 0.81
